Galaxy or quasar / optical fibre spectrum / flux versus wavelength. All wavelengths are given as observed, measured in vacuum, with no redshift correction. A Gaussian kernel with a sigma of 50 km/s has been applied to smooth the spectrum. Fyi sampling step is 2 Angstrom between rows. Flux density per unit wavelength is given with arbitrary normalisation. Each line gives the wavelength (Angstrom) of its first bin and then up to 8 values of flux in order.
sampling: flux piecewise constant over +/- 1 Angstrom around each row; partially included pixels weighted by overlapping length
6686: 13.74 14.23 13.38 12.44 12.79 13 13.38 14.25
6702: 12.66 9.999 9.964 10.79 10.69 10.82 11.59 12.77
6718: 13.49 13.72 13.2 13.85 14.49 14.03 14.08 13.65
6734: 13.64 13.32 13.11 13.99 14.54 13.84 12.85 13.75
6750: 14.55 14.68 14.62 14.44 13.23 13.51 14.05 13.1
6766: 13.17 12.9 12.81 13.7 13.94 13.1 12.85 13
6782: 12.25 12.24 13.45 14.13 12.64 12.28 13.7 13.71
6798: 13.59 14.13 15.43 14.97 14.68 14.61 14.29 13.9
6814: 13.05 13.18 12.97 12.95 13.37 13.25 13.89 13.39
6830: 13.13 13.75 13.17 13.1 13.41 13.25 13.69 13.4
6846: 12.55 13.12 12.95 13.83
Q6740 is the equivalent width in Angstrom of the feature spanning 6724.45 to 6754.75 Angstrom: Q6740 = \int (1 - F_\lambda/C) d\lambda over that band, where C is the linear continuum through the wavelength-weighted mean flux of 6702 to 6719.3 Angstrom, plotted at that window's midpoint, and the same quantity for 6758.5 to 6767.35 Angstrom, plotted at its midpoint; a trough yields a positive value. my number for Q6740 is -3.5 Angstrom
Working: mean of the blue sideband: 11.4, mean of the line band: 13.9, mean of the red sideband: 13.4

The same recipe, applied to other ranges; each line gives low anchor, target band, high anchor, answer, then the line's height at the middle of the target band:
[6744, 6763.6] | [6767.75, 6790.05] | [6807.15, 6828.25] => 1.1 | 13.8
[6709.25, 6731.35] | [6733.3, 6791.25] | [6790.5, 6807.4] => 0.2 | 13.6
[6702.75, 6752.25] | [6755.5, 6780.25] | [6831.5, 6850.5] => -0.5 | 13.1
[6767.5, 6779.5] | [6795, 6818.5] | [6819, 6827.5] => -1.3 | 13.3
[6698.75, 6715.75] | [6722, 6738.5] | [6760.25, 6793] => -2.4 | 12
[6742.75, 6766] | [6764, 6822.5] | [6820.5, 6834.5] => 0.6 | 13.6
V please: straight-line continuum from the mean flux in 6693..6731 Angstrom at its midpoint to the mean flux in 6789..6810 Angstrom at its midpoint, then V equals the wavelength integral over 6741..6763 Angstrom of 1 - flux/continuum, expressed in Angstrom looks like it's -1.27 Angstrom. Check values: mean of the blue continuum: 12.6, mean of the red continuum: 14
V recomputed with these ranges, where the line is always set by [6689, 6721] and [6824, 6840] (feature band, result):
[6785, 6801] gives -0.5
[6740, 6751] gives -1.1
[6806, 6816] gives -0.6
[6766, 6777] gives -0.4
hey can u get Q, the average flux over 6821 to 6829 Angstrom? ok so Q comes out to 13.5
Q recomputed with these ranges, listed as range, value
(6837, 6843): 13.5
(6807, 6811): 14.4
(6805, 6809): 14.6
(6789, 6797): 13.1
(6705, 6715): 10.8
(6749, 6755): 14.6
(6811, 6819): 13.3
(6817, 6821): 13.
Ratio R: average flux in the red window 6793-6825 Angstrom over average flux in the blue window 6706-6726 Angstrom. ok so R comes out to 1.13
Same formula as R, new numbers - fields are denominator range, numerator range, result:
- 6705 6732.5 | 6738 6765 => 1.10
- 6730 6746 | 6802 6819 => 1.03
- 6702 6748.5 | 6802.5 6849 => 1.05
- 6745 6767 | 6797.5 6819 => 1.02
